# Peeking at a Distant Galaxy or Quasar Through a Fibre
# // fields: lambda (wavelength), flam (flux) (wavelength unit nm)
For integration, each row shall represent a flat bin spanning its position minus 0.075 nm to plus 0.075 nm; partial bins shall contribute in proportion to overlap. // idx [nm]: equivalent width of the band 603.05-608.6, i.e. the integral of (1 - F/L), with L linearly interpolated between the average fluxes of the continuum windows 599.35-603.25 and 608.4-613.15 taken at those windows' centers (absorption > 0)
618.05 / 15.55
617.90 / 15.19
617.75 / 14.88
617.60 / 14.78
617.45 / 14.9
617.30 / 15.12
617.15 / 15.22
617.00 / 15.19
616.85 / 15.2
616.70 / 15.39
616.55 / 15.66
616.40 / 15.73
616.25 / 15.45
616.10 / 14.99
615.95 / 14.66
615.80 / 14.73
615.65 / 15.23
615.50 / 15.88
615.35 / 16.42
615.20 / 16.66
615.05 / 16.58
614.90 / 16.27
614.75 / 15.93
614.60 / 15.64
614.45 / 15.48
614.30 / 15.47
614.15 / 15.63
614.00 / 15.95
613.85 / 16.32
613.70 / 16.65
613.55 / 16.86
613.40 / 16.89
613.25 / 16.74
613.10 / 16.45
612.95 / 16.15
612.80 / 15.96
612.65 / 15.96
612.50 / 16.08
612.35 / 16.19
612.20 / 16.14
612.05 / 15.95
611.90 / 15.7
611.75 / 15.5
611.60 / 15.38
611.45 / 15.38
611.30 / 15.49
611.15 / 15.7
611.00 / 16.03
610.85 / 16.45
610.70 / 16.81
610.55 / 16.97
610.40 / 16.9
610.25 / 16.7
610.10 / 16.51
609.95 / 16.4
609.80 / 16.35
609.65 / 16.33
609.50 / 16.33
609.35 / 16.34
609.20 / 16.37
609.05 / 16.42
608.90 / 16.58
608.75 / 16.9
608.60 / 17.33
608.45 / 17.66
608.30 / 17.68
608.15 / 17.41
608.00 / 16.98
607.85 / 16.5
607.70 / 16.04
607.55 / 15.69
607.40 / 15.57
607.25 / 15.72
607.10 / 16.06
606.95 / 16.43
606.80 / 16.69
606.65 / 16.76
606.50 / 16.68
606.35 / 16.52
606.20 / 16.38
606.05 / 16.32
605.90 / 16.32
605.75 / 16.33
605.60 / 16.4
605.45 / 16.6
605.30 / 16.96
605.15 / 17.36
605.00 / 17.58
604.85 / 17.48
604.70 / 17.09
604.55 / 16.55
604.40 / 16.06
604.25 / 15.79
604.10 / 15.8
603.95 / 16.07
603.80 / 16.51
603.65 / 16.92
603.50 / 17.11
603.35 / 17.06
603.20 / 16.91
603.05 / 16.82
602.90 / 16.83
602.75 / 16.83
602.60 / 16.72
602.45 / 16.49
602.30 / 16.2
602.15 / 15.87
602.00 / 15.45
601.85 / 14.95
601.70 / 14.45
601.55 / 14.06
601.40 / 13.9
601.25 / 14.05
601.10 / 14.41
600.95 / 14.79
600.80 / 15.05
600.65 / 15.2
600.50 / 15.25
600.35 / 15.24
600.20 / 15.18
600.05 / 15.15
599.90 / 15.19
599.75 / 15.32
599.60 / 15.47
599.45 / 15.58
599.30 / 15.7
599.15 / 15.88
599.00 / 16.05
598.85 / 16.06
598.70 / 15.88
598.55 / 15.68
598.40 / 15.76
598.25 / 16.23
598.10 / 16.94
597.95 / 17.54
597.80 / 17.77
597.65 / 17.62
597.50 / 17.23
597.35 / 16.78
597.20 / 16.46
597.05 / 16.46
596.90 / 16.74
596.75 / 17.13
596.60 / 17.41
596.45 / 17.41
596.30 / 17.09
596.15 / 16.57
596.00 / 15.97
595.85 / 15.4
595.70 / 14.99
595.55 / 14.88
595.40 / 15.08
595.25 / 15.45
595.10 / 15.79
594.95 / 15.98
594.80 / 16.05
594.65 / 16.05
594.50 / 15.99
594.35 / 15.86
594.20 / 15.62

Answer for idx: -0.276 nm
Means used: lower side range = 15.4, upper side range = 16.3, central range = 16.6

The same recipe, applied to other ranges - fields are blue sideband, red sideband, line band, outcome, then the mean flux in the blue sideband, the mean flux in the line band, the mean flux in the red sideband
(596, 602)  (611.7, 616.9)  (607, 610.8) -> -0.16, 15.9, 16.6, 15.9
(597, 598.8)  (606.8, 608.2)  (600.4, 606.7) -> 0.13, 16.7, 16.1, 16.3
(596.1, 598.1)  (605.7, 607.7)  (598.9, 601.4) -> 0.24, 17.1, 15.2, 16.3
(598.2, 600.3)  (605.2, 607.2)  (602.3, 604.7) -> -0.06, 15.6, 16.6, 16.5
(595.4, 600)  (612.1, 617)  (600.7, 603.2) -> 0.11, 16.3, 15.5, 15.9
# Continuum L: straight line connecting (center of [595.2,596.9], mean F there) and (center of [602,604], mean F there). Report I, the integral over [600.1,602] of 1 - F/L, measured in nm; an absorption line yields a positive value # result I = 0.20 nm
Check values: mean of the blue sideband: 16.2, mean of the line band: 14.7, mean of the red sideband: 16.6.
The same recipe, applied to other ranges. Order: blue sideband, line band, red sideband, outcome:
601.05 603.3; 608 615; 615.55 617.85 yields -0.46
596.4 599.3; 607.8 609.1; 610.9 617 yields -0.08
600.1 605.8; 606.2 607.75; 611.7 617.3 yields -0.03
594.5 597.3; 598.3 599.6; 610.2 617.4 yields 0.02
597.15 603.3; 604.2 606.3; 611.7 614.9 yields -0.10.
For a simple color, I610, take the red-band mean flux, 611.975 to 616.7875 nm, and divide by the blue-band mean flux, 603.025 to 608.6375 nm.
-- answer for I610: 1.0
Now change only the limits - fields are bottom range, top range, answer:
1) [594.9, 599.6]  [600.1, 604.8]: 0.97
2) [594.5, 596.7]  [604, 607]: 1.04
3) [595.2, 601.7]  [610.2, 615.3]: 1.02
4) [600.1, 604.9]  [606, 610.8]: 1.05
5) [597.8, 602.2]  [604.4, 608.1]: 1.07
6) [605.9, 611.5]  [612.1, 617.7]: 0.96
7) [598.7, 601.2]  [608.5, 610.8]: 1.08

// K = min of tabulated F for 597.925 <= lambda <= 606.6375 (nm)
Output 13.9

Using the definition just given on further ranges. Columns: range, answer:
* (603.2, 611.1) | 15.57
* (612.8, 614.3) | 15.47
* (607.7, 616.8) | 14.66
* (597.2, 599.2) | 15.68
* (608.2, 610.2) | 16.33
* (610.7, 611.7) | 15.38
